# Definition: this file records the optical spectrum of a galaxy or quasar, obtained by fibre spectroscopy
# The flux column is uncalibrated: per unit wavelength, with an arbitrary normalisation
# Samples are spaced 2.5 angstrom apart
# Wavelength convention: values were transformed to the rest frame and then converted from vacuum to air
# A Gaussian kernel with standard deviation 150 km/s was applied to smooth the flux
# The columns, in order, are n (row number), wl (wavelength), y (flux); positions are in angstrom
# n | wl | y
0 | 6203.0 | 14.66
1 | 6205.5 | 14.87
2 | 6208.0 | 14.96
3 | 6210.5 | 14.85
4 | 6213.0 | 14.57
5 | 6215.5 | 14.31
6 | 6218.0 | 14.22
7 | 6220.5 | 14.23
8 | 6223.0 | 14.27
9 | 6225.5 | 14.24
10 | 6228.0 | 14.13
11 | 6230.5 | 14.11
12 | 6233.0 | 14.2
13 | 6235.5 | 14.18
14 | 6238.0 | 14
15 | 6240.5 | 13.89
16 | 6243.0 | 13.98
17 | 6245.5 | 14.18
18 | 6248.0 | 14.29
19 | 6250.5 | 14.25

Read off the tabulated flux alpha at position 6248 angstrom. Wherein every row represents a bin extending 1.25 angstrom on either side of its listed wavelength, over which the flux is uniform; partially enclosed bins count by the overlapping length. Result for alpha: 14.29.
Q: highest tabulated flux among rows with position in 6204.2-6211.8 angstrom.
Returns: 14.96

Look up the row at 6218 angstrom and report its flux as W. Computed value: 14.22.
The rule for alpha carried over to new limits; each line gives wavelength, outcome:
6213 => 14.57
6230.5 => 14.11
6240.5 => 13.89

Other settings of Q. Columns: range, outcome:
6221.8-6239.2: 14.27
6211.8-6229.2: 14.57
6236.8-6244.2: 14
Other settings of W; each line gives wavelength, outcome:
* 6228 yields 14.13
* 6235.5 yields 14.18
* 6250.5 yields 14.25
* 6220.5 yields 14.23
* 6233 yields 14.2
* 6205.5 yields 14.87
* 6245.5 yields 14.18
